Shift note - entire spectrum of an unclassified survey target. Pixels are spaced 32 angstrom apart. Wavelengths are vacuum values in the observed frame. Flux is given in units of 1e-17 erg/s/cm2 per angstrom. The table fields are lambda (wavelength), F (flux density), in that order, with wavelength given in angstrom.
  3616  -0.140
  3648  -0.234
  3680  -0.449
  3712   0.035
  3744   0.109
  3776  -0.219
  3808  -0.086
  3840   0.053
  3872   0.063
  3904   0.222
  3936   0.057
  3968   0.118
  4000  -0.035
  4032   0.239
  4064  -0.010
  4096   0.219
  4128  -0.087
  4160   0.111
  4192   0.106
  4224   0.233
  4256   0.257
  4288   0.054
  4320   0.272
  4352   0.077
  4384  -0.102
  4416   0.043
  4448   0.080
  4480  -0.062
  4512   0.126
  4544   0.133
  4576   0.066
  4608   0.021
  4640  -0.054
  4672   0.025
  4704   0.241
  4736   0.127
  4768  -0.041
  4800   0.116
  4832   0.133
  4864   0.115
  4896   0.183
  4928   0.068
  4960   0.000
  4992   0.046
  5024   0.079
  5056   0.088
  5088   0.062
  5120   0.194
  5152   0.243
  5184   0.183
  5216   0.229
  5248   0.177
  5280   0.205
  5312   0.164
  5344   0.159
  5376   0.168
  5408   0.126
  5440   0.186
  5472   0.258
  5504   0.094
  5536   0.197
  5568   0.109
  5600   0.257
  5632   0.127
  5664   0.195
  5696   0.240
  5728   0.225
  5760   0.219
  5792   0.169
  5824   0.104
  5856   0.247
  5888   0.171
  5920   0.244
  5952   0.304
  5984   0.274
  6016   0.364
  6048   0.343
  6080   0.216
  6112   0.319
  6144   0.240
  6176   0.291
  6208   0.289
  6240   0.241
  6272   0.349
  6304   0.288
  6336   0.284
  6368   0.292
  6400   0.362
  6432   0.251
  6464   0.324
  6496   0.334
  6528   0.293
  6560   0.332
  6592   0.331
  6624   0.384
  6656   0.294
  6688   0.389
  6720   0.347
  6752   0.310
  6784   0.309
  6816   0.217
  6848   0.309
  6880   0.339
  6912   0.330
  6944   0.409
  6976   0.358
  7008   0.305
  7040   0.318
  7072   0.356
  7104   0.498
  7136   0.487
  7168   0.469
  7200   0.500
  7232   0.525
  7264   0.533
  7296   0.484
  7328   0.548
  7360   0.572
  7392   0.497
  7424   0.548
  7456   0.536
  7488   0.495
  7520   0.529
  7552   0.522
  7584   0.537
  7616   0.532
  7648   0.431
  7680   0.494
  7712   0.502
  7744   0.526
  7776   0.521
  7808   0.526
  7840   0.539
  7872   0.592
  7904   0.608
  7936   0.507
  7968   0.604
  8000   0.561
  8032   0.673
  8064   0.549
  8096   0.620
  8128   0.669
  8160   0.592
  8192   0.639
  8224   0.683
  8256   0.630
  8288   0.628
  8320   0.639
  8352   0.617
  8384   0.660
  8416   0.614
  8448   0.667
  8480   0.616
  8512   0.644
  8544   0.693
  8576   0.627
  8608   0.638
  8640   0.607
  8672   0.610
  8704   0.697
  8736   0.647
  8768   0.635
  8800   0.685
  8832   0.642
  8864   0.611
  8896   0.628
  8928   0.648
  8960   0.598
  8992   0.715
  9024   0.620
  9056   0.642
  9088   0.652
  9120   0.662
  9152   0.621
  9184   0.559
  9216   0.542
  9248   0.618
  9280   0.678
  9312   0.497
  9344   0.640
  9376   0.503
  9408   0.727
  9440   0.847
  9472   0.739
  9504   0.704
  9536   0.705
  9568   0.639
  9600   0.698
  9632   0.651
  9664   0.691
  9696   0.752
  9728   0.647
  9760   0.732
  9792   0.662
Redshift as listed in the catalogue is 0.78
